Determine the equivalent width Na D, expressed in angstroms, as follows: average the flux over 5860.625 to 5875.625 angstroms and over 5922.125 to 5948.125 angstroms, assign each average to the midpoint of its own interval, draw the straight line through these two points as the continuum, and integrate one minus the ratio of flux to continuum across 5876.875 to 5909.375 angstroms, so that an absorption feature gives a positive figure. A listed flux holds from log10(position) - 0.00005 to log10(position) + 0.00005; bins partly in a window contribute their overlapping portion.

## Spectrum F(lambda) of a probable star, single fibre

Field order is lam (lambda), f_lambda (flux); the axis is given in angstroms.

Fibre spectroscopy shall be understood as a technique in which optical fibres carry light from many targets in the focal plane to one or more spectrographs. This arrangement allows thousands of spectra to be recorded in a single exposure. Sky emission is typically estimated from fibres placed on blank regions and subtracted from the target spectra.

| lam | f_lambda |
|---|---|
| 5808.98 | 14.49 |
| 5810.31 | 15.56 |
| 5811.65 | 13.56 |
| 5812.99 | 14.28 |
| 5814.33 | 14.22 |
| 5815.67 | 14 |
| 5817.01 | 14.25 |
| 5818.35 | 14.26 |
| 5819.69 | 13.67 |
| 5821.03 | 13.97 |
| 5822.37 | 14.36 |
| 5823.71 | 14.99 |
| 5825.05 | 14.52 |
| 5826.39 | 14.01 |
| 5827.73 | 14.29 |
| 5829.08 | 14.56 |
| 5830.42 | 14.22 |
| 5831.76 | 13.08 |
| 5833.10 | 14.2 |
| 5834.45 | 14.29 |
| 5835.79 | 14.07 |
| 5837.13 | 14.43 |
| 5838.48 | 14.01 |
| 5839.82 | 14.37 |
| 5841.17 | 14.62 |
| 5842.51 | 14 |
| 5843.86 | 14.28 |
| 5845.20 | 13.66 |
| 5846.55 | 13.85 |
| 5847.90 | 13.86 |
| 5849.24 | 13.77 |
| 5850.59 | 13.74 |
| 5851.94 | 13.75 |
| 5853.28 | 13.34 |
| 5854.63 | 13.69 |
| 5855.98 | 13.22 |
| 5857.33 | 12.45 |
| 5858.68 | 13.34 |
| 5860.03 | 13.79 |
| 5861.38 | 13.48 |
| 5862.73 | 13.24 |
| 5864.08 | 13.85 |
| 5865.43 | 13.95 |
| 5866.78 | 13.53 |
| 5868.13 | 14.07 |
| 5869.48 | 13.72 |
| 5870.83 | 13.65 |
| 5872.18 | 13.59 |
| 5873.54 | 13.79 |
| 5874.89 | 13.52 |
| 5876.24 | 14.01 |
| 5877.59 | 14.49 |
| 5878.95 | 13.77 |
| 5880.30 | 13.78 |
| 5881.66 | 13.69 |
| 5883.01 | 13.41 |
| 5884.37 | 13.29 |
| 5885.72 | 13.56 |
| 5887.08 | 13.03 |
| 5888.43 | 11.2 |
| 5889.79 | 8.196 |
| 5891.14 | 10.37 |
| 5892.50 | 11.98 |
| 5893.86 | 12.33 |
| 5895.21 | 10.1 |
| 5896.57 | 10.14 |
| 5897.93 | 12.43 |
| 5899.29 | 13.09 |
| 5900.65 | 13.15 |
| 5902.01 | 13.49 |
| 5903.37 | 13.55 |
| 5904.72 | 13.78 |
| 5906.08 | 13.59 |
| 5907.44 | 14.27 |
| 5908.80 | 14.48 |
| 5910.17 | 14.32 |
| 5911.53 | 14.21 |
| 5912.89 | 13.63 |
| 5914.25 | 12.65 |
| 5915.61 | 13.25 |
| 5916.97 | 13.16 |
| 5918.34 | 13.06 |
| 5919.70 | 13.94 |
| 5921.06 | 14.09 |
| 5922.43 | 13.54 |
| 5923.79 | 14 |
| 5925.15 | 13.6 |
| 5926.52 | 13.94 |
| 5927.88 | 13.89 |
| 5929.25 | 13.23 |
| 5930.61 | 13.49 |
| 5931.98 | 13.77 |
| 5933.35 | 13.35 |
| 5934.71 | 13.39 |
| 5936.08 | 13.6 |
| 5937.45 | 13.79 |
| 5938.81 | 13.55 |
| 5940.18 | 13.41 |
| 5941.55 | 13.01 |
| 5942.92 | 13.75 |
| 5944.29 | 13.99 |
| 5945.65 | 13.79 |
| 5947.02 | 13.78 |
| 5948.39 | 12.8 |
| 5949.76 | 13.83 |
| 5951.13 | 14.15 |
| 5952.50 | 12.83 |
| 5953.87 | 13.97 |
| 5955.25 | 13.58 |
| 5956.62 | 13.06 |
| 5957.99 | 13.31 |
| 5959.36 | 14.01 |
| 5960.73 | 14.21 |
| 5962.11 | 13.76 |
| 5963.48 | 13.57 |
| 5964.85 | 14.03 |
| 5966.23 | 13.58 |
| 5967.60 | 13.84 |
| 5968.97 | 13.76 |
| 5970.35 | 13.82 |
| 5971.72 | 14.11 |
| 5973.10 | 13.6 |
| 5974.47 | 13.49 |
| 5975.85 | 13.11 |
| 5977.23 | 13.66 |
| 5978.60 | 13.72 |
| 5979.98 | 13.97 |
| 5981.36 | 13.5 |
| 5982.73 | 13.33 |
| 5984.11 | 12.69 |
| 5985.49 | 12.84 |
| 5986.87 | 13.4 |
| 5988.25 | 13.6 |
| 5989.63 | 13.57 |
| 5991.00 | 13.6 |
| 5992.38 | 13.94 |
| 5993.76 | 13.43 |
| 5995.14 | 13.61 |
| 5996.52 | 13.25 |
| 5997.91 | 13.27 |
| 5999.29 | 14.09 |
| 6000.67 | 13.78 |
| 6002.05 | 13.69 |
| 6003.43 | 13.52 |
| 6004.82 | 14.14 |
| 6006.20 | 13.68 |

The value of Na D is 2.2 angstroms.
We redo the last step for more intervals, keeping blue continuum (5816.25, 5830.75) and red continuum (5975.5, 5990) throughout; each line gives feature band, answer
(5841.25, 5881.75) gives 1.04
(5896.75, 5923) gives 0.58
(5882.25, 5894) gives 1.69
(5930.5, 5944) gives 0.12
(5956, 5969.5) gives -0.21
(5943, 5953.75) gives -0.03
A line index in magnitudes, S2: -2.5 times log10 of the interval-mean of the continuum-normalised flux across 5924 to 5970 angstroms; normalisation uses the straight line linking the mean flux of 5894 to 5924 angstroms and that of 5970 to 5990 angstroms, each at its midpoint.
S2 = -0.02 mag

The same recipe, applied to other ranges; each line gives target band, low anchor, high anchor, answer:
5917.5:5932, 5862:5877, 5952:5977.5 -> 0.00 mag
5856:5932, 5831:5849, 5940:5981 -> 0.05 mag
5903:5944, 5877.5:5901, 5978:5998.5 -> -0.08 mag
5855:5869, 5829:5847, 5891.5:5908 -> 0.00 mag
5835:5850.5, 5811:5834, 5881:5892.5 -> -0.05 mag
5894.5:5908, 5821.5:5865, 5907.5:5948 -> 0.08 mag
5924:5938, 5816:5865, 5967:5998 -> 0.00 mag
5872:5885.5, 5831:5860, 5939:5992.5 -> 0.00 mag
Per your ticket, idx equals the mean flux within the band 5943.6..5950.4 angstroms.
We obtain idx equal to 13.6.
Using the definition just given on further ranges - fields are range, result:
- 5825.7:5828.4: 14.2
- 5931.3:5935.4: 13.5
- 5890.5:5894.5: 11.5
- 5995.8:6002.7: 13.6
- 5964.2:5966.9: 13.8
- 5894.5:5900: 11.5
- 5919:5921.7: 14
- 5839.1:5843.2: 14.3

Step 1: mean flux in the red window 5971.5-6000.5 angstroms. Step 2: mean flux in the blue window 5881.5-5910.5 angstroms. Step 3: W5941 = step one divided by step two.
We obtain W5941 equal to 1.1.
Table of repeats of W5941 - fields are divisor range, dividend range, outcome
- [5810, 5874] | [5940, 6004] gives 0.98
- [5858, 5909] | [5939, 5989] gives 1.04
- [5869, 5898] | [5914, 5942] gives 1.07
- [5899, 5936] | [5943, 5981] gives 1.00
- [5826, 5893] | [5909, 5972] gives 1.01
